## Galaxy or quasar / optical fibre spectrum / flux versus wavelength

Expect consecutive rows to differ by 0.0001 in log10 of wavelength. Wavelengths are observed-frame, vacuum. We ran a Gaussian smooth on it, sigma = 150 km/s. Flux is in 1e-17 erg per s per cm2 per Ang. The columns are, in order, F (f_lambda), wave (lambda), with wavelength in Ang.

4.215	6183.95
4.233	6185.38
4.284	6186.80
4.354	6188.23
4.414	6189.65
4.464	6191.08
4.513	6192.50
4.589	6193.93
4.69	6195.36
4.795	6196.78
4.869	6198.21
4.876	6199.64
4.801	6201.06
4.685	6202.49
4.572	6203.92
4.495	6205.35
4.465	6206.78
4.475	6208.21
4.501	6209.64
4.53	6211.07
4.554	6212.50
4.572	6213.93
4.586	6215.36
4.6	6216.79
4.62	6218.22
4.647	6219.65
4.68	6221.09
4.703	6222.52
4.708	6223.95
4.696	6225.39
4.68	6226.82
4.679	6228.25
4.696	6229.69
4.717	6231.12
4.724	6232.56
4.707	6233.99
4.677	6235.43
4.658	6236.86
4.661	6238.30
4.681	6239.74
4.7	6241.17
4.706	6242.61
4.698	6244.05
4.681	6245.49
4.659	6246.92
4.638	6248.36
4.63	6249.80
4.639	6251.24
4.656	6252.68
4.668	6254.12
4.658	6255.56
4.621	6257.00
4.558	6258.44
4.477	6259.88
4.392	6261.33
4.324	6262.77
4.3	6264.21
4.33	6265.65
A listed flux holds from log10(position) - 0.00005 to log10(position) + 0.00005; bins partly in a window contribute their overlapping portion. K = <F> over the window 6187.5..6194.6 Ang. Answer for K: 4.46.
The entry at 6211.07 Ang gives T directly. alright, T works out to 4.53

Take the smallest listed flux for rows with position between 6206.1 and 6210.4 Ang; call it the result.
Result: 4.465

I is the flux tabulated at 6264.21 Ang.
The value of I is 4.3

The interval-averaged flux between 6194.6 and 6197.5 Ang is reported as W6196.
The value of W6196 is 4.74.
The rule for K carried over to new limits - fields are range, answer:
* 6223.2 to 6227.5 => 4.69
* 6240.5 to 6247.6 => 4.69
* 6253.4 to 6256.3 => 4.66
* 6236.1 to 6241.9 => 4.68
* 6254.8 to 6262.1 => 4.54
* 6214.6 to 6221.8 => 4.63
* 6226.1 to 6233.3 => 4.7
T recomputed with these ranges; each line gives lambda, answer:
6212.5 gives 4.554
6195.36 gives 4.69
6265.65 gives 4.33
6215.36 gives 4.586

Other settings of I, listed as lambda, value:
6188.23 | 4.354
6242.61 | 4.706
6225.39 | 4.696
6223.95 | 4.708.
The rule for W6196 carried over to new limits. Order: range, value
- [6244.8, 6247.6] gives 4.68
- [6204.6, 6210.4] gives 4.48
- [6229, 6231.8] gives 4.71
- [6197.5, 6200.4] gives 4.88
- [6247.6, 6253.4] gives 4.64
